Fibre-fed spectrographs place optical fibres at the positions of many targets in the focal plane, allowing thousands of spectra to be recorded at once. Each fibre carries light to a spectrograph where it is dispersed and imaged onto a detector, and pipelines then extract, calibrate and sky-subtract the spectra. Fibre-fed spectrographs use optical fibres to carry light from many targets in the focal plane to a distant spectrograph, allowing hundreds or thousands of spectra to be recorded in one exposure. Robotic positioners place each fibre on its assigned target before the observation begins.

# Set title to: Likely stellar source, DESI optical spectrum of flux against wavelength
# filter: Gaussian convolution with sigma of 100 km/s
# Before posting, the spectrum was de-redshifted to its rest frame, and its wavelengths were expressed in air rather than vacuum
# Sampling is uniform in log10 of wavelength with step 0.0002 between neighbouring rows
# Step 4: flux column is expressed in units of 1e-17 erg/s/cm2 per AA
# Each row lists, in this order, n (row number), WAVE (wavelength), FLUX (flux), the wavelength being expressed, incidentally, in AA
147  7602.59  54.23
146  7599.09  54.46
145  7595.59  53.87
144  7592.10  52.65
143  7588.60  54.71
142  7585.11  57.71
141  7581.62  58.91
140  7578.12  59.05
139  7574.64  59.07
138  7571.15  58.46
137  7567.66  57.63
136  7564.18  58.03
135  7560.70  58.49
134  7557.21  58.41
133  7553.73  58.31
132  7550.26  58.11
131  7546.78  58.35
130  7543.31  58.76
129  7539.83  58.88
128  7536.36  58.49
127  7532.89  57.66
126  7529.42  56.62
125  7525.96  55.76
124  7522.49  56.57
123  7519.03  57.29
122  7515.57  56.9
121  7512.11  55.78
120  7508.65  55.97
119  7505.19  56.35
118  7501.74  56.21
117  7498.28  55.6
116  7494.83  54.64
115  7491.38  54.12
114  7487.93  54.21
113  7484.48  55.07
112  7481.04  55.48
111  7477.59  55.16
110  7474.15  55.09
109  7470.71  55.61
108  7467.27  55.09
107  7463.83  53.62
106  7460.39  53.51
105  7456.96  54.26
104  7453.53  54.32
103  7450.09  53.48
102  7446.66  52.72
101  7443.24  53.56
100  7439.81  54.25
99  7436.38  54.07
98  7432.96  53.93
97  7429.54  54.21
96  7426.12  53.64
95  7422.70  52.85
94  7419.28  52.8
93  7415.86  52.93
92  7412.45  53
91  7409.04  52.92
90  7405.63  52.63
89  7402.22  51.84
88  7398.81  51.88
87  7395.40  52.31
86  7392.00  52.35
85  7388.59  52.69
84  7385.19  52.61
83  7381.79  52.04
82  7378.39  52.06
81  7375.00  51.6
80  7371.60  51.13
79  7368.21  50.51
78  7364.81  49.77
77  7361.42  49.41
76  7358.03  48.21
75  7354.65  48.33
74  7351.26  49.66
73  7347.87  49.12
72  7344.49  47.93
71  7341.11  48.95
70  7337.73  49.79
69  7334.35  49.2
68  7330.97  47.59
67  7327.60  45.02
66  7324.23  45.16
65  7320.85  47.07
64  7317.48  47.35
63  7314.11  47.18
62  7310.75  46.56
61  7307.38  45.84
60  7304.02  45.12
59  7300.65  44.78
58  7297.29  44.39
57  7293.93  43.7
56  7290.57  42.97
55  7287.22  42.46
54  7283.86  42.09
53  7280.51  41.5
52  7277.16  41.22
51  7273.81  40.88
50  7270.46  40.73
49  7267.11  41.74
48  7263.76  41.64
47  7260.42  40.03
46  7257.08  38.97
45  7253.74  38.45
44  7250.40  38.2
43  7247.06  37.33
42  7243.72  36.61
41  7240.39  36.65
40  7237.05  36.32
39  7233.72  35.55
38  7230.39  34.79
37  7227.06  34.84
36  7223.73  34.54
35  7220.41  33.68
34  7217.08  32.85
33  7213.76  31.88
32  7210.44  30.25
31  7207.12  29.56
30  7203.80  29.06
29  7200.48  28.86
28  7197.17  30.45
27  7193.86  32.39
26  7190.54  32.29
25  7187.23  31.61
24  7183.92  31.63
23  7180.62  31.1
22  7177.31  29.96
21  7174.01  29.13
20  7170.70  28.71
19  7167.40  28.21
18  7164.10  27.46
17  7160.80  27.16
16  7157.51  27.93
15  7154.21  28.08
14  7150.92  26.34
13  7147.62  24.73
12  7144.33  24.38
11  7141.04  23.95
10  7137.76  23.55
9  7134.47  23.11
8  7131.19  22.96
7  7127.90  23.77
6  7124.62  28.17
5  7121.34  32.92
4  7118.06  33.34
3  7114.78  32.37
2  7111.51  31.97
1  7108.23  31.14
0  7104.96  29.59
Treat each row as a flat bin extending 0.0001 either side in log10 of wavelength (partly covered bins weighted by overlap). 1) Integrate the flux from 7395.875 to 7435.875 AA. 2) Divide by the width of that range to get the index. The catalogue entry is 53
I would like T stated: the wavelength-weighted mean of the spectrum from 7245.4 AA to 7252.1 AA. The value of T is 37.8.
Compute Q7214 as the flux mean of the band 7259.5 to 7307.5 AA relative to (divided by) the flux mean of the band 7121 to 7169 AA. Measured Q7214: 1.6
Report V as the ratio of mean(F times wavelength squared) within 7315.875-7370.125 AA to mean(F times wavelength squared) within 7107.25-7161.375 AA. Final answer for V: 1.87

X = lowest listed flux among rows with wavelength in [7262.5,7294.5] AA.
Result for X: 40.73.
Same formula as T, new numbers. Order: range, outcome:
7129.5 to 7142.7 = 23.4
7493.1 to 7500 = 55.1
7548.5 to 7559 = 58.2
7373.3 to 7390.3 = 52.2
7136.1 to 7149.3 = 24.1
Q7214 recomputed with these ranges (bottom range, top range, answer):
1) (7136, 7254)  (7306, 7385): 1.57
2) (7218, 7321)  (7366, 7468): 1.30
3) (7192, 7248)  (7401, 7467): 1.61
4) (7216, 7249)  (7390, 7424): 1.49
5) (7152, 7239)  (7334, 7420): 1.64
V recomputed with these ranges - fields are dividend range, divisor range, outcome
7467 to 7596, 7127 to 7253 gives 2.05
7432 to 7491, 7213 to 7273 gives 1.55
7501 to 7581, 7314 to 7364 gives 1.27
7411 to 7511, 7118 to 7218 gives 2.07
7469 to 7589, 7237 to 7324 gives 1.45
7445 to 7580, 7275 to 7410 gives 1.22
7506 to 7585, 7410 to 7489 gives 1.10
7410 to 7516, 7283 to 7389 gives 1.18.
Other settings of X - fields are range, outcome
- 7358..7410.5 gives 48.21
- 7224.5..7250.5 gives 34.79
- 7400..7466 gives 51.84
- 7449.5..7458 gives 53.48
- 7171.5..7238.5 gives 28.86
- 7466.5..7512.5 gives 54.12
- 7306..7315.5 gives 45.84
